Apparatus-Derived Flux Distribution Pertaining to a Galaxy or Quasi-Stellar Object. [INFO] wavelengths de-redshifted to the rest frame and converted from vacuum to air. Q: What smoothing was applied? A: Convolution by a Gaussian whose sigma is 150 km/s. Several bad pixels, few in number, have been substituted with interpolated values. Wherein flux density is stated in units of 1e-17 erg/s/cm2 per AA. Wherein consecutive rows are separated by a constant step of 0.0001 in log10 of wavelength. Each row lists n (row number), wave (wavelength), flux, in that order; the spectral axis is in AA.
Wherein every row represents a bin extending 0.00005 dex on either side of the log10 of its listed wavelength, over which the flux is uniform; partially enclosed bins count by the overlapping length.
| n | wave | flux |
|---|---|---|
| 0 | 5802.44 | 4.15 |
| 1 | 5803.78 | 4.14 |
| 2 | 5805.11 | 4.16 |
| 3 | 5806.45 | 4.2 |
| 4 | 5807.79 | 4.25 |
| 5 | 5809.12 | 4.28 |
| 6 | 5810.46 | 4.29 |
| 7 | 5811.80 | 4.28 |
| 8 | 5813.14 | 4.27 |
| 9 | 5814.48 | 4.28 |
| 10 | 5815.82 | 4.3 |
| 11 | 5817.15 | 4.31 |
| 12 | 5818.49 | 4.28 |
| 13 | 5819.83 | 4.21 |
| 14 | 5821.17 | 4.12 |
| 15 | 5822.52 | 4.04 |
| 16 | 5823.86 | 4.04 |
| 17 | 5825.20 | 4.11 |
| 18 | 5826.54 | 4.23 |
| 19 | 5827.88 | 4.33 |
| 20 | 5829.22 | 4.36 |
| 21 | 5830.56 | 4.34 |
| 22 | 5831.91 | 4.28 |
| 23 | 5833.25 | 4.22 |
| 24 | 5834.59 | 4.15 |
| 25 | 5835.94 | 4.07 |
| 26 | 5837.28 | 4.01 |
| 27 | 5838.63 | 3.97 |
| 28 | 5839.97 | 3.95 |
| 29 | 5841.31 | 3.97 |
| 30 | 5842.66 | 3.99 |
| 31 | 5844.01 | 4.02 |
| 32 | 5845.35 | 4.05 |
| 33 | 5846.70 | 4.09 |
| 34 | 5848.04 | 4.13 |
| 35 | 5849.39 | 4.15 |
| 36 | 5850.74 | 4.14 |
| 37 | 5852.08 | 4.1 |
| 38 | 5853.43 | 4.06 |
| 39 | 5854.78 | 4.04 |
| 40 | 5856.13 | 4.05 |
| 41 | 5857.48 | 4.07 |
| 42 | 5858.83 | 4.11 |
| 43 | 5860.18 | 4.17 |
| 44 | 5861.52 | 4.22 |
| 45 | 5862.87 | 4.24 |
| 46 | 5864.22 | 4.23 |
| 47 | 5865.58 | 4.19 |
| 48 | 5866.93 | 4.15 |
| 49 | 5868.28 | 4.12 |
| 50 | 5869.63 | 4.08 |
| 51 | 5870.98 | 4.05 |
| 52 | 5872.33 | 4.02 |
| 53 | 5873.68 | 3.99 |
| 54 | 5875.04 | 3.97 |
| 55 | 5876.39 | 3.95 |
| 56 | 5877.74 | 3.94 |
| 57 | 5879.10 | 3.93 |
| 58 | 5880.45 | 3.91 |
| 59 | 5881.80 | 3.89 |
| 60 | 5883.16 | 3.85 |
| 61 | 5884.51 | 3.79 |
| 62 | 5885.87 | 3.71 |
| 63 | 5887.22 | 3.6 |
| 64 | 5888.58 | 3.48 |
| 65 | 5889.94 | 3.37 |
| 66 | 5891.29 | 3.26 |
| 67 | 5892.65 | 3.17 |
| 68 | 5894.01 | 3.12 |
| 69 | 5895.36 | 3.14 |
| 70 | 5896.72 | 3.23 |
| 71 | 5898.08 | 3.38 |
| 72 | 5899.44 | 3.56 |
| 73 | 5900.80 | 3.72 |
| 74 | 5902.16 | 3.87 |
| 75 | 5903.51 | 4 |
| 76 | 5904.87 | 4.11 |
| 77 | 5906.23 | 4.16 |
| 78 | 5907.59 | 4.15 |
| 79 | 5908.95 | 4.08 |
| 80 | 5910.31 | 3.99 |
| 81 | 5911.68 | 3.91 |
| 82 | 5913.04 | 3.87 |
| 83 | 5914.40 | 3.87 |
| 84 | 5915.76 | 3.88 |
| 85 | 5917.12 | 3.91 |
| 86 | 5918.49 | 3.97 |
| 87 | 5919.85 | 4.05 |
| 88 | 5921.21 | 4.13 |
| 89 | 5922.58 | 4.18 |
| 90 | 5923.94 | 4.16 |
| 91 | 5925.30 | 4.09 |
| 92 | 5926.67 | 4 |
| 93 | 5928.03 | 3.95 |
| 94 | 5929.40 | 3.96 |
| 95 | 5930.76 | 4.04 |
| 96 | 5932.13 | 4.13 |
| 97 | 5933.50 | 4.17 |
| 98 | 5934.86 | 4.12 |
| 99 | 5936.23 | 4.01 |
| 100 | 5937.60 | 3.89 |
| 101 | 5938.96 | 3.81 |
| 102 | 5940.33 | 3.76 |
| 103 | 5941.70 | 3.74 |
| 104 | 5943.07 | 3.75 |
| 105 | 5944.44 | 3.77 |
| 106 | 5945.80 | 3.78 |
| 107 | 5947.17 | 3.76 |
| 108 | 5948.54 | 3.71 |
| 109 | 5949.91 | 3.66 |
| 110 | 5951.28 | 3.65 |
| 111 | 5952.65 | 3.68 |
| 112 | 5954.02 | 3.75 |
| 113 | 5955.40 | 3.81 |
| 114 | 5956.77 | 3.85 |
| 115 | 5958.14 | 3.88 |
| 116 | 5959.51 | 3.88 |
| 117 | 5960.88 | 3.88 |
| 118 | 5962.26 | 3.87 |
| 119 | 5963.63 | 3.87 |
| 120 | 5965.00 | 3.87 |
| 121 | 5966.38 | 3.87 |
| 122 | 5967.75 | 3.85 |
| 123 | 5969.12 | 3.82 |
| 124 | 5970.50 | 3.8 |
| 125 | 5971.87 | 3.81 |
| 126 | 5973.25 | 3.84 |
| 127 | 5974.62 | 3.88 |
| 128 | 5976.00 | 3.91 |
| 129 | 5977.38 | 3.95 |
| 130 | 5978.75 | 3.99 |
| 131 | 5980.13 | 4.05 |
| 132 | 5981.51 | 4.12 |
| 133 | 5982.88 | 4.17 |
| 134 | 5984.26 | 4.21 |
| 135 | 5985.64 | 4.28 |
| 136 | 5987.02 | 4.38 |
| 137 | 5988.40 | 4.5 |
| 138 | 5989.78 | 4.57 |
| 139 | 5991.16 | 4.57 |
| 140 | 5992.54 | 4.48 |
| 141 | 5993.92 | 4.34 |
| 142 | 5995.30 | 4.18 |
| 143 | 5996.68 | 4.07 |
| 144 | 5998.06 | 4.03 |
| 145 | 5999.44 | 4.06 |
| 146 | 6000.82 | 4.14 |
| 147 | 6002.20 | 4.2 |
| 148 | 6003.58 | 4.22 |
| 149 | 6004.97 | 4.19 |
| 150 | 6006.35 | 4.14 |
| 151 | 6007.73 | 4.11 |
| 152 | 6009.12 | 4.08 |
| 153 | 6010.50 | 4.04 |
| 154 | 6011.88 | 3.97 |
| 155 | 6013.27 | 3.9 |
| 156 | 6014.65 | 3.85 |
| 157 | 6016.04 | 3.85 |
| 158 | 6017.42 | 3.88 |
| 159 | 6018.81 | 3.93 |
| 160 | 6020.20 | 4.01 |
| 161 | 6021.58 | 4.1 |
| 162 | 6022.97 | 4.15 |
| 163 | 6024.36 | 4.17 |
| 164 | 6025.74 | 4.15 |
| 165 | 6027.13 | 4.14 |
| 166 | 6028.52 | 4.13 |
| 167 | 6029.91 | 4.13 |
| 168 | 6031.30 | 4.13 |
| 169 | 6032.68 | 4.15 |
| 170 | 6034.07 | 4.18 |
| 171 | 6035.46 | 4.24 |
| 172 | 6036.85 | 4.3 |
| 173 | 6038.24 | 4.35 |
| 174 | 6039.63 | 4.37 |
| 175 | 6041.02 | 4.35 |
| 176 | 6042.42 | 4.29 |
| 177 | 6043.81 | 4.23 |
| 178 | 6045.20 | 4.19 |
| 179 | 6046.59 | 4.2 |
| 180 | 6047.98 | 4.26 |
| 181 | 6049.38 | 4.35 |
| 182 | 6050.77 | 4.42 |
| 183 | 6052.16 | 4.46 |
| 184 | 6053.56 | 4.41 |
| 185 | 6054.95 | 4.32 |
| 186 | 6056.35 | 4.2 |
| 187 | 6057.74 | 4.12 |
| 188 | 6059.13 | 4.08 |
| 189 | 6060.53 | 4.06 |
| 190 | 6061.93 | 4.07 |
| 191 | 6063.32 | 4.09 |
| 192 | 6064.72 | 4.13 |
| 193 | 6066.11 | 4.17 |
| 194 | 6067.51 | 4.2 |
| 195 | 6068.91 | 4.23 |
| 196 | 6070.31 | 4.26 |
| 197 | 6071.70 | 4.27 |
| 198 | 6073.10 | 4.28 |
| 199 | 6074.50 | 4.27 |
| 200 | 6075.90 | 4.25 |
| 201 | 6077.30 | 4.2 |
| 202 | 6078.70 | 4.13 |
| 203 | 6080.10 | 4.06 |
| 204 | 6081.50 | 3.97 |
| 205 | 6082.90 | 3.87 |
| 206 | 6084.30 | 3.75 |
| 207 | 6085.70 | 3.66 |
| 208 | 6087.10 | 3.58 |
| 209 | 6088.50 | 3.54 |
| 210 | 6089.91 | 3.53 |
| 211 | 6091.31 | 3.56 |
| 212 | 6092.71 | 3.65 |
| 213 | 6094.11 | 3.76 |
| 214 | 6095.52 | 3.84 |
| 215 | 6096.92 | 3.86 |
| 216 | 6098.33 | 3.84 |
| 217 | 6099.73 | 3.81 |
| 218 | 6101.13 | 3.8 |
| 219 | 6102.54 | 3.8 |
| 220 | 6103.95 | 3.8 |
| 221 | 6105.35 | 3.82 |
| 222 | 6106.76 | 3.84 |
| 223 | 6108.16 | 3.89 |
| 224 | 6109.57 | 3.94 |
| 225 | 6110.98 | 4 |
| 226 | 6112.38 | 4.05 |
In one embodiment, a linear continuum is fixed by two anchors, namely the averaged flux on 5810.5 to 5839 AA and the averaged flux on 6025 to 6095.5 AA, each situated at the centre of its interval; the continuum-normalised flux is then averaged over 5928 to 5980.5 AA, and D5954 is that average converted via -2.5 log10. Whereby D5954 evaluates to 0.08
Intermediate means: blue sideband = 4.2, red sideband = 4.11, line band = 3.86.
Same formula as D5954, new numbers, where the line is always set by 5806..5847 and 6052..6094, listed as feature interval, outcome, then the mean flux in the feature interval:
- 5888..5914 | 0.13 mag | 3.66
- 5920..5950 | 0.05 mag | 3.94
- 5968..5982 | 0.05 mag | 3.91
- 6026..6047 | -0.04 mag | 4.22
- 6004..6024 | 0.01 mag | 4.02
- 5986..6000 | -0.06 mag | 4.32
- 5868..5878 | 0.03 mag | 4.02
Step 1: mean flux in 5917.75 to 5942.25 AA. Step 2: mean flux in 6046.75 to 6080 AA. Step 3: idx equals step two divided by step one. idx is 1.1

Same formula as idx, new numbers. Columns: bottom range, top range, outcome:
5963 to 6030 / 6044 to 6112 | 0.98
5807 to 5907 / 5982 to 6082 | 1.05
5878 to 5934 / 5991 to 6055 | 1.09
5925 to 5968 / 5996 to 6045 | 1.07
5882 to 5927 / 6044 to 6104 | 1.07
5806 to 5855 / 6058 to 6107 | 0.95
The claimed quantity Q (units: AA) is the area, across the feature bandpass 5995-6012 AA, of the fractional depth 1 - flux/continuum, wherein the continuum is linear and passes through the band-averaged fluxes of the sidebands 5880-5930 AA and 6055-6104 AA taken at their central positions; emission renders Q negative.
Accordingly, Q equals -1.0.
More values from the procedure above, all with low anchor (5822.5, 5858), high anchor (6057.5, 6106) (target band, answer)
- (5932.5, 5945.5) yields 0.5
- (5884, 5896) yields 2.0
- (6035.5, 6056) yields -1.8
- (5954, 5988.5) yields 0.5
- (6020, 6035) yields -0.6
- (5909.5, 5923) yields 0.3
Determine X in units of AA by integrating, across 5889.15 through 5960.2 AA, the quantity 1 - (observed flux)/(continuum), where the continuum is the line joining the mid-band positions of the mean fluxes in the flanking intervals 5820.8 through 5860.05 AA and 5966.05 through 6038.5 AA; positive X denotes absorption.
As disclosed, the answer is 4.9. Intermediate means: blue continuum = 4.11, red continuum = 4.11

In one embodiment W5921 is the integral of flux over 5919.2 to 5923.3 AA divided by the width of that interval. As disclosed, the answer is 4.12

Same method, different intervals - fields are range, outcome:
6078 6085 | 3.96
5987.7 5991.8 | 4.54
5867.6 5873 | 4.07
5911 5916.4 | 3.89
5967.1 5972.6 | 3.82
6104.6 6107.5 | 3.84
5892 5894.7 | 3.15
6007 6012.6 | 4.05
